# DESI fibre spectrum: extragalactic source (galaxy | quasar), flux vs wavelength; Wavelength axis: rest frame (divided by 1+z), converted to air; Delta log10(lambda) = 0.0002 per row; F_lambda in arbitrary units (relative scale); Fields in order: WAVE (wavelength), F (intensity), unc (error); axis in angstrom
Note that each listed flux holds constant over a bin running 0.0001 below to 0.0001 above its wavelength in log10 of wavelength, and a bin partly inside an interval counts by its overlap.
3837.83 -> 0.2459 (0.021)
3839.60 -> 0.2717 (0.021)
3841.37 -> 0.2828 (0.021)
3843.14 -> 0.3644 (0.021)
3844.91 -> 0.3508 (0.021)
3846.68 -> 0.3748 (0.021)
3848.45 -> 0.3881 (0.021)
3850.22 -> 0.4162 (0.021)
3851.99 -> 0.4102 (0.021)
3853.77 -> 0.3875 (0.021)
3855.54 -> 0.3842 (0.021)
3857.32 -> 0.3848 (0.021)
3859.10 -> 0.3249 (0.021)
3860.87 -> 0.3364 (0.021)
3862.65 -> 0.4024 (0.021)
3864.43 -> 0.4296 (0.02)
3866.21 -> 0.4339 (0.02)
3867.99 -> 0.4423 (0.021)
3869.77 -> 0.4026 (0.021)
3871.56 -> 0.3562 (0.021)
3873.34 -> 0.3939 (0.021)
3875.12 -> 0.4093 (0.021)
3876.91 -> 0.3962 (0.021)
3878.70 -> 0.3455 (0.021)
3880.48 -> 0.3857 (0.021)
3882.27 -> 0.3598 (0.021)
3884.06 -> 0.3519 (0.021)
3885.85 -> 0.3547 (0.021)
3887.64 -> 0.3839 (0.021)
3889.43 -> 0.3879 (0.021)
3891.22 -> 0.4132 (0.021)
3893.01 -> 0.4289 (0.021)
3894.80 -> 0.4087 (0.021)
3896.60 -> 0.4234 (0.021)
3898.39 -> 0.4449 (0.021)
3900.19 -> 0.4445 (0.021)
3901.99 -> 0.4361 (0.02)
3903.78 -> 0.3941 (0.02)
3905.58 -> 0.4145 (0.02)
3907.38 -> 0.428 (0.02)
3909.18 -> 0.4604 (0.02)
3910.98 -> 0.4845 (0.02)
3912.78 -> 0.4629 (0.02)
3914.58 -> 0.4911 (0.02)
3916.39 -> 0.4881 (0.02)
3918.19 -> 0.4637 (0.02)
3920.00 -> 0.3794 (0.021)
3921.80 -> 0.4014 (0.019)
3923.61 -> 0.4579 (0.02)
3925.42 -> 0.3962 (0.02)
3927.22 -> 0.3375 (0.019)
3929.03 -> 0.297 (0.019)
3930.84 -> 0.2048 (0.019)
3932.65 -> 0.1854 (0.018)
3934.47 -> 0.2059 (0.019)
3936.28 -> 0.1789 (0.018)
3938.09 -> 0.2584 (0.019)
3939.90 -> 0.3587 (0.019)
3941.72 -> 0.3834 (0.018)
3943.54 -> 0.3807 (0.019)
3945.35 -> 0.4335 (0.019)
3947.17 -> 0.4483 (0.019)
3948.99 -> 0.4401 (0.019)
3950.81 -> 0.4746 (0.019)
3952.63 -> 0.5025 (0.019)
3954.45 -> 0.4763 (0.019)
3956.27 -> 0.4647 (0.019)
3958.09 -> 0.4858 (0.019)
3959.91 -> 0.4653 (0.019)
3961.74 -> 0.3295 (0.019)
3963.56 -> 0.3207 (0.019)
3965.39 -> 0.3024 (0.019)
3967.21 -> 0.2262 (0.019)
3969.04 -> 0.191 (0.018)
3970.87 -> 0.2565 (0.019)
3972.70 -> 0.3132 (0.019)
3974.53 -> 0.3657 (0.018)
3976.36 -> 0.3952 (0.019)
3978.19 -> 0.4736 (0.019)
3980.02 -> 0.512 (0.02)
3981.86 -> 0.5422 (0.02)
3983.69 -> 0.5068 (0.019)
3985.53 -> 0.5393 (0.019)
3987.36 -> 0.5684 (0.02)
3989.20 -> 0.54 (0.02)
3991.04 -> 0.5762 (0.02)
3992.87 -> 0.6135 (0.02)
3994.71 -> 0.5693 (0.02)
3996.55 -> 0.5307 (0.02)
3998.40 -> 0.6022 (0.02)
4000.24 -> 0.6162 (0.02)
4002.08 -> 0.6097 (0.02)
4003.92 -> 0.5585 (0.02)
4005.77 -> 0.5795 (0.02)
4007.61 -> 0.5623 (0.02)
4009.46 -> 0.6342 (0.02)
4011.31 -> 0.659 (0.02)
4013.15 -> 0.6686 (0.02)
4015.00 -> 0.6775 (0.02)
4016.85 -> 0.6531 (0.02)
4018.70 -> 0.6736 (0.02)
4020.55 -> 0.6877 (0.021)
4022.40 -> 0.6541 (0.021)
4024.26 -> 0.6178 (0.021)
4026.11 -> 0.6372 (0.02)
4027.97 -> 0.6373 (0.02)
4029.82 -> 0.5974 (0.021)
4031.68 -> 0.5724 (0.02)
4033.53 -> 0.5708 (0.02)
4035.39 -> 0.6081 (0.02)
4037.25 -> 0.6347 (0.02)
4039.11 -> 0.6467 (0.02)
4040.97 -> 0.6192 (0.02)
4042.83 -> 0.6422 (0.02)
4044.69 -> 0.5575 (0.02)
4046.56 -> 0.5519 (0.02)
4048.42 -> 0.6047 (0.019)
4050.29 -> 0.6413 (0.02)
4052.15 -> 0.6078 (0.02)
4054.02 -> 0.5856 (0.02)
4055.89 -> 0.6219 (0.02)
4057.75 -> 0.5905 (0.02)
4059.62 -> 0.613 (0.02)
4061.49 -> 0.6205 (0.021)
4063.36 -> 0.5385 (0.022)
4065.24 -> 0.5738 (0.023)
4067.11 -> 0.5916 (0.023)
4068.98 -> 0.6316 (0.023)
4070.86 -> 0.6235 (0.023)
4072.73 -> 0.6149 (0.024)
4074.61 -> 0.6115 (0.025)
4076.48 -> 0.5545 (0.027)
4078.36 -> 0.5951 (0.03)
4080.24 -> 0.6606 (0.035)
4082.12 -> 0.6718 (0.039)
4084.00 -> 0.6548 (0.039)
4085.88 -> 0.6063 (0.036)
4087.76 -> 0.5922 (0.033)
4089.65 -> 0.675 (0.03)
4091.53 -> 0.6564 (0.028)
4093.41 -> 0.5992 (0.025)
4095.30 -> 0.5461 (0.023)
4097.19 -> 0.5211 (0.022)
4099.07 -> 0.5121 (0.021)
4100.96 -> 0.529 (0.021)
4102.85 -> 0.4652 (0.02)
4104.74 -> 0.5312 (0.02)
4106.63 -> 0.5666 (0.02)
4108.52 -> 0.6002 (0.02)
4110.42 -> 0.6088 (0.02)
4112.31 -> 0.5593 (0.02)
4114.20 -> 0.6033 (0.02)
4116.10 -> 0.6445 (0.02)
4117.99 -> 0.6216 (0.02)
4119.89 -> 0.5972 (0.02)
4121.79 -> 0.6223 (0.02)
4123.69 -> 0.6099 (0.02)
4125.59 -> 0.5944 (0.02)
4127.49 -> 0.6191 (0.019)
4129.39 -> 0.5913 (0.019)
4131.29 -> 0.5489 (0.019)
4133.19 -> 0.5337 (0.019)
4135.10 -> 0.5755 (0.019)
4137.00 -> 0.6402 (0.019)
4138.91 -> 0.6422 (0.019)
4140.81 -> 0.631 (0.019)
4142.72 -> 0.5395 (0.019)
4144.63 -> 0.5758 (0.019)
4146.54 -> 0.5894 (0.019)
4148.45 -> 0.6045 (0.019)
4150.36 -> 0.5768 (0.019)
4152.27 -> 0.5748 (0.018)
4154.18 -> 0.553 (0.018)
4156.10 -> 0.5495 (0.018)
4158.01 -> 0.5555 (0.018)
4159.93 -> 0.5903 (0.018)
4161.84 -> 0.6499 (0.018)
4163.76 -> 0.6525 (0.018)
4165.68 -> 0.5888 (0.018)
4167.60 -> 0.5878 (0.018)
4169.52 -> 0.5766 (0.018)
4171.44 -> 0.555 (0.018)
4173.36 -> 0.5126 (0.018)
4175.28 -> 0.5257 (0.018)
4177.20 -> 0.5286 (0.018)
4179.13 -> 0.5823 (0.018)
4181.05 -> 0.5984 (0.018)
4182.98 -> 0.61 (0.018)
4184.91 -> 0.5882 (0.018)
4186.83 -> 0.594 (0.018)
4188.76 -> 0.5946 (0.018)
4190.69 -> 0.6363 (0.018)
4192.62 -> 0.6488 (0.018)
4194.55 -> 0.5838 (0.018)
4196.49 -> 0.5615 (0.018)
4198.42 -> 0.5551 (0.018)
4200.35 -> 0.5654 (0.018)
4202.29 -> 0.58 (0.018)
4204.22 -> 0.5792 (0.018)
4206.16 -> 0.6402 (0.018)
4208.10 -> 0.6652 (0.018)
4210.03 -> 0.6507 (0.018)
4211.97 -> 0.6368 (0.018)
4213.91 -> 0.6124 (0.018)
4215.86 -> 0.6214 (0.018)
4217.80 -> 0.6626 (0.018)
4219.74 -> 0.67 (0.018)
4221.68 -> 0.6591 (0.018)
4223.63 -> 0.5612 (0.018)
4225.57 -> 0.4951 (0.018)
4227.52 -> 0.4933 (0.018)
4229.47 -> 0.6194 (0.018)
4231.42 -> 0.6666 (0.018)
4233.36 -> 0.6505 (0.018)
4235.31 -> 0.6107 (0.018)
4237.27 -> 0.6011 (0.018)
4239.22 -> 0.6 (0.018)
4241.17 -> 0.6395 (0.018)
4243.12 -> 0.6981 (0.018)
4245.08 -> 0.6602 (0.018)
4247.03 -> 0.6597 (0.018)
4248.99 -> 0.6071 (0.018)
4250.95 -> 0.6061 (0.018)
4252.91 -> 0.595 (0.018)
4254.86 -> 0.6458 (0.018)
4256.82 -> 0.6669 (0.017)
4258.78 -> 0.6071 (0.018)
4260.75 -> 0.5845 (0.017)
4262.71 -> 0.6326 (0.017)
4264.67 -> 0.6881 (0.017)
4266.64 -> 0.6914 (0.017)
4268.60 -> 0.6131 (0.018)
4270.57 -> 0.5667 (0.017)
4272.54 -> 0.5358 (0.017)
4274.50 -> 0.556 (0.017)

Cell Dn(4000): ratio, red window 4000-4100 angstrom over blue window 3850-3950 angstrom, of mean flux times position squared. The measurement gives 1.7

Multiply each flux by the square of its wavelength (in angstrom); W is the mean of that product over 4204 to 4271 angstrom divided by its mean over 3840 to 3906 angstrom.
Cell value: 1.92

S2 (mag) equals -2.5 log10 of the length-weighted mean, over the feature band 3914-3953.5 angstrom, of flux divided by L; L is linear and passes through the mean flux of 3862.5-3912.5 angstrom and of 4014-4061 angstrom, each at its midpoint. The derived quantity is 0.27 mag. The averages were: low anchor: 0.409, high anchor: 0.62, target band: 0.37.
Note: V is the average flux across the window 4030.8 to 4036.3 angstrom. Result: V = 0.584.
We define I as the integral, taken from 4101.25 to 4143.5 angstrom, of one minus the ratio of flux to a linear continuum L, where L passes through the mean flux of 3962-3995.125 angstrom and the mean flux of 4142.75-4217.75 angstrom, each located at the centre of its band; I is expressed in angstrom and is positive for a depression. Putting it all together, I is -3.3 angstrom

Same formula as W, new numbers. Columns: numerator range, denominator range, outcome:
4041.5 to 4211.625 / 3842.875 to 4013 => 1.54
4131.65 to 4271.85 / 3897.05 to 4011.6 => 1.56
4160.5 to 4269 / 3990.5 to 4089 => 1.09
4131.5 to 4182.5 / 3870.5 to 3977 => 1.71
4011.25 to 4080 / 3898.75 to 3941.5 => 1.75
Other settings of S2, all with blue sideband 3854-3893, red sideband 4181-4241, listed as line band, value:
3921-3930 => 0.12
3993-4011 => -0.24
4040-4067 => -0.19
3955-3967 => 0.14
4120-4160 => -0.05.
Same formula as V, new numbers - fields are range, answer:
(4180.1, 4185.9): 0.599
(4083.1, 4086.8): 0.631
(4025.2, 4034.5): 0.603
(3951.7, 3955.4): 0.489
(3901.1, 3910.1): 0.427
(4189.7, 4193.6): 0.642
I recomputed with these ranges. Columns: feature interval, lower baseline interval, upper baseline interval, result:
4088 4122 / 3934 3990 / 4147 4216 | -3.6 angstrom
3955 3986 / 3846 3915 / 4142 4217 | 4.6 angstrom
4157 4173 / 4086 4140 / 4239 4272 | 0.3 angstrom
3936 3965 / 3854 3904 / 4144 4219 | 2.6 angstrom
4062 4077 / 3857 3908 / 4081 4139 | -1.0 angstrom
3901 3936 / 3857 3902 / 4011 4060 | 5.0 angstrom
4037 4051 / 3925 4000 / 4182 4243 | -4.0 angstrom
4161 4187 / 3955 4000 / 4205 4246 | 0.3 angstrom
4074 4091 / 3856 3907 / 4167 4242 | -3.4 angstrom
